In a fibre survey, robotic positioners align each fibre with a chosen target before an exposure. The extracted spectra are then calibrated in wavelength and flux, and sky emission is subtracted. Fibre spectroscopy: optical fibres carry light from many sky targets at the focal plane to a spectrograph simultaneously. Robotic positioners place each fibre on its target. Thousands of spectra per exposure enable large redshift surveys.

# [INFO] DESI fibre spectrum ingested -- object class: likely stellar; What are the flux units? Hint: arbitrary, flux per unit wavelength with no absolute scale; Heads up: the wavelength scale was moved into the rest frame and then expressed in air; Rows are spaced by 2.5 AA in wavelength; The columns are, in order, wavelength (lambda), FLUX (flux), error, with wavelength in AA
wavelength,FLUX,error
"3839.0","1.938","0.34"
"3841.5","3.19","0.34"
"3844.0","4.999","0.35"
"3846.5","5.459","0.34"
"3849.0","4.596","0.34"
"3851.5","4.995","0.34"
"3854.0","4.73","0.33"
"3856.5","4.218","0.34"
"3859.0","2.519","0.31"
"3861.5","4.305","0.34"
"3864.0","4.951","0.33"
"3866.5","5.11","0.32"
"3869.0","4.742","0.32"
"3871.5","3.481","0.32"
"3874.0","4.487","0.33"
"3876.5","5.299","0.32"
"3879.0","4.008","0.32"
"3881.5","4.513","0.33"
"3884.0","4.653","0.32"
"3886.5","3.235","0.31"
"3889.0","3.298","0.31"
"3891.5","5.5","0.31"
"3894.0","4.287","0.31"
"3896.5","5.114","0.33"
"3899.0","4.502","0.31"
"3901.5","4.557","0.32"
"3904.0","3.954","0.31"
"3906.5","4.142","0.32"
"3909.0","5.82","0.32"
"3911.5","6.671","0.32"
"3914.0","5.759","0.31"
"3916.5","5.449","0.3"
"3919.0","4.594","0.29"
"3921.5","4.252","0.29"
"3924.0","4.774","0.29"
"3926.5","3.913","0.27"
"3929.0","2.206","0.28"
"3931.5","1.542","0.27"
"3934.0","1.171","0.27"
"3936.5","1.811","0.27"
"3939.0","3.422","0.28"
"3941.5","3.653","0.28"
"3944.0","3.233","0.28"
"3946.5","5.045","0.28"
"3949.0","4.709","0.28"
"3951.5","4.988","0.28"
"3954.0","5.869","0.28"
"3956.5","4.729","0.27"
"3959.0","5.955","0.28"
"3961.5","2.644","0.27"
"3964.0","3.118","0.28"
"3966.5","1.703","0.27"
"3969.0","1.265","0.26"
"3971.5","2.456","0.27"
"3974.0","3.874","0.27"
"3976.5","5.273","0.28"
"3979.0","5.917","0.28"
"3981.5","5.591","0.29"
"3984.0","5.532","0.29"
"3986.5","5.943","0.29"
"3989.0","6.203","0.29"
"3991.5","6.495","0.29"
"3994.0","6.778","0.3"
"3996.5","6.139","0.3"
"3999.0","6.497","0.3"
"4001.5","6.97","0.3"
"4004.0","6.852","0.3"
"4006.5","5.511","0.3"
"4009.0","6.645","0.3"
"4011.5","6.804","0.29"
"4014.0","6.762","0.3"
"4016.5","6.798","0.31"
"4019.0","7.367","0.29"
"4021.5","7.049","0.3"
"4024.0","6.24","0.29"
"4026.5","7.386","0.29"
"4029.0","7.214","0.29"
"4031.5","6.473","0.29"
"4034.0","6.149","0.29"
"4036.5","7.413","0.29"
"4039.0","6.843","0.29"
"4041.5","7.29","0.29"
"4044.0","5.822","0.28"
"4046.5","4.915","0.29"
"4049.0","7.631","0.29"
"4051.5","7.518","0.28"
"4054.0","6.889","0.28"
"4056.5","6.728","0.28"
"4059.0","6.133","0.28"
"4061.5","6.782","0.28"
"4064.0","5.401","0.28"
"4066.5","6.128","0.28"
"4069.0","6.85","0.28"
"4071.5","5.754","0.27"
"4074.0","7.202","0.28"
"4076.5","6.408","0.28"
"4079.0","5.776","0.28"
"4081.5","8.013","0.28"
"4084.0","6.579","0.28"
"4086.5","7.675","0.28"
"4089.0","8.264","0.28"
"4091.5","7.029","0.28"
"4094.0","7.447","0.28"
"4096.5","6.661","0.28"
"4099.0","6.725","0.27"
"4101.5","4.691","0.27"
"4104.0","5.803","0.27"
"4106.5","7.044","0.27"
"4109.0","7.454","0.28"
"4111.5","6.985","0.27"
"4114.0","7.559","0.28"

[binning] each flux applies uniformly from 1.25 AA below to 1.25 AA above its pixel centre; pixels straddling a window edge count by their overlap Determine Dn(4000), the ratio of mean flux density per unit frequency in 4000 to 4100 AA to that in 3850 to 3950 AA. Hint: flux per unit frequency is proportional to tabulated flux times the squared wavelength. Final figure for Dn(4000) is 1.73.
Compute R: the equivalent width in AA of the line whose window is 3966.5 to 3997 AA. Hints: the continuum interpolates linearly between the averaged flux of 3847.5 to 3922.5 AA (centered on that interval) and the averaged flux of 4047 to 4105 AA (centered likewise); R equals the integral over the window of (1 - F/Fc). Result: 3.9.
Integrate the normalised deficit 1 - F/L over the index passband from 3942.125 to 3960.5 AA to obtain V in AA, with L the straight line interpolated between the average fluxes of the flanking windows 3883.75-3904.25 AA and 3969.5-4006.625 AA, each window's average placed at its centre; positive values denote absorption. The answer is 1.0 AA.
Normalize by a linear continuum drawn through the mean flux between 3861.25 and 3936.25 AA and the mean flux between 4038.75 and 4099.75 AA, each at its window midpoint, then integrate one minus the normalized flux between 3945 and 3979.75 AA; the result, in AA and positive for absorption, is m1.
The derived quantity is 7.5 AA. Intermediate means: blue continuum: 4.31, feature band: 4.08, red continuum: 6.74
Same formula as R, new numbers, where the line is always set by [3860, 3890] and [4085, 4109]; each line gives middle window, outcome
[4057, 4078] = 0.56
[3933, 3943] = 4.93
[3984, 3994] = -1.02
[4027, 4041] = -1.69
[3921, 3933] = 4.09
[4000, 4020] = -2.87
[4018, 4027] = -1.45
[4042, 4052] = -0.27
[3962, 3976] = 7.16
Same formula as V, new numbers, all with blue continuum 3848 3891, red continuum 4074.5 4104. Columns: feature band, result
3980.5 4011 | -2.8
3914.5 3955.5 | 10.0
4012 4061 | -4.5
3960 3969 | 5.0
